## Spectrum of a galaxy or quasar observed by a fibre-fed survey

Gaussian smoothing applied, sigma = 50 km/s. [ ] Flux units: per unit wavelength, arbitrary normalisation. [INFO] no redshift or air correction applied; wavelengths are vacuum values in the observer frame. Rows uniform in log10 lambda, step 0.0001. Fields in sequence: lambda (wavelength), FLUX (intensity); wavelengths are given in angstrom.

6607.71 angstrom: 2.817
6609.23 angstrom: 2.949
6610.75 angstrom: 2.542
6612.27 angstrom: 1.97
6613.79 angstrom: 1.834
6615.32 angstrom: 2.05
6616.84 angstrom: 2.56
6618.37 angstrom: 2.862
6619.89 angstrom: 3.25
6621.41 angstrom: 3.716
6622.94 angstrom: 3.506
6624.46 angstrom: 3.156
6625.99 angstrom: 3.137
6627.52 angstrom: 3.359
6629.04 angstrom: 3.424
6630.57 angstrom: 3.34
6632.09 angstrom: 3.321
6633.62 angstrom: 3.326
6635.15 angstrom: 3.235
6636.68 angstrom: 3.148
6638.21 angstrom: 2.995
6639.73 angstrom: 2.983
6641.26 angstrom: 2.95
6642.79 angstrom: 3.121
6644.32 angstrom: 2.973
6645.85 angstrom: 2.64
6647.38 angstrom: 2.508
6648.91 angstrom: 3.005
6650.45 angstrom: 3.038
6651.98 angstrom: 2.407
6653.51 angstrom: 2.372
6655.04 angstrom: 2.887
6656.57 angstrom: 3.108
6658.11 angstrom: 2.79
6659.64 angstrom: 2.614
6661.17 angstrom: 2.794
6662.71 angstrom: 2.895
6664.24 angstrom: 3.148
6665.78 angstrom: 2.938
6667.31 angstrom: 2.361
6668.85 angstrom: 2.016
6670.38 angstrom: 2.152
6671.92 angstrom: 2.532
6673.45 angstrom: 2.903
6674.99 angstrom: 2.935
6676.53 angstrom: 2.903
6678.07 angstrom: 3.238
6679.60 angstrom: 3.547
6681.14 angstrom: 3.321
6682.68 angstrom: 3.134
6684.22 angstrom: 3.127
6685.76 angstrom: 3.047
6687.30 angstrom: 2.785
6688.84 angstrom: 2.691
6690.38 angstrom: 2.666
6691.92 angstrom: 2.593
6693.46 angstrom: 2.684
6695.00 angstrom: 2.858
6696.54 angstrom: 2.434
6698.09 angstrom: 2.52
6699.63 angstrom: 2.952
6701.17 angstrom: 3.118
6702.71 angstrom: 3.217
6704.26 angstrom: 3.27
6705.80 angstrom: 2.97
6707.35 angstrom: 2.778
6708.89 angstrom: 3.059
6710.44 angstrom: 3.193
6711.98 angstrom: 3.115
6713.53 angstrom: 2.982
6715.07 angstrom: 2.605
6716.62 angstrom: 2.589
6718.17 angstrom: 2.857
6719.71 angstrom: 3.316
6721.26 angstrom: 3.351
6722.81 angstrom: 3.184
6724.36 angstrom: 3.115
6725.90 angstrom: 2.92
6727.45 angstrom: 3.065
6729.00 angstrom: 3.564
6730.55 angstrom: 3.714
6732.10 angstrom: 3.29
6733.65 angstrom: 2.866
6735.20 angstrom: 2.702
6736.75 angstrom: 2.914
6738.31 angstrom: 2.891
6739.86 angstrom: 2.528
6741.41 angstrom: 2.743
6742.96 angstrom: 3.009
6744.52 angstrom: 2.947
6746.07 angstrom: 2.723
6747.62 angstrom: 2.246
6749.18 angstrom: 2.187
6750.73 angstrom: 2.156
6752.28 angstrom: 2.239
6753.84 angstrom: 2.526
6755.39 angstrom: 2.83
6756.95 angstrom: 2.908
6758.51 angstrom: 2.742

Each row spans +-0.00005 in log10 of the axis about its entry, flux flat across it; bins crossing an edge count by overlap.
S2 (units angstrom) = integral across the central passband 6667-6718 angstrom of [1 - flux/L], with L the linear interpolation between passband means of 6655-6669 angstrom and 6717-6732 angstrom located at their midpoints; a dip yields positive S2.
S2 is 2.2 angstrom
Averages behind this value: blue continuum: 2.78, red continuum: 3.22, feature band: 2.86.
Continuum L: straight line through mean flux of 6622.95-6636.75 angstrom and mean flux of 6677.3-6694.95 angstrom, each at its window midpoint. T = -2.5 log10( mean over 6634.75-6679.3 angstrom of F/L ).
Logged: 0.12 mag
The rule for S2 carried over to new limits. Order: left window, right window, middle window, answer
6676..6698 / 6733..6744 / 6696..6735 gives -2.5 angstrom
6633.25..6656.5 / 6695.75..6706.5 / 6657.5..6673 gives 1.5 angstrom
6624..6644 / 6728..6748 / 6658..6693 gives 2.9 angstrom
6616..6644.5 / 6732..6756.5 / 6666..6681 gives 1.1 angstrom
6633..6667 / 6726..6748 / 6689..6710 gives 0.5 angstrom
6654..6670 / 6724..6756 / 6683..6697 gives -0.1 angstrom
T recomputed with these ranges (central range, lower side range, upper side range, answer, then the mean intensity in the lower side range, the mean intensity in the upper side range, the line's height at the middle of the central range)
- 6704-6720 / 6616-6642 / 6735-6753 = -0.07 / 3.19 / 2.61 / 2.77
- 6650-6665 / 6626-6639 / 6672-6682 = 0.13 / 3.26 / 3.1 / 3.17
